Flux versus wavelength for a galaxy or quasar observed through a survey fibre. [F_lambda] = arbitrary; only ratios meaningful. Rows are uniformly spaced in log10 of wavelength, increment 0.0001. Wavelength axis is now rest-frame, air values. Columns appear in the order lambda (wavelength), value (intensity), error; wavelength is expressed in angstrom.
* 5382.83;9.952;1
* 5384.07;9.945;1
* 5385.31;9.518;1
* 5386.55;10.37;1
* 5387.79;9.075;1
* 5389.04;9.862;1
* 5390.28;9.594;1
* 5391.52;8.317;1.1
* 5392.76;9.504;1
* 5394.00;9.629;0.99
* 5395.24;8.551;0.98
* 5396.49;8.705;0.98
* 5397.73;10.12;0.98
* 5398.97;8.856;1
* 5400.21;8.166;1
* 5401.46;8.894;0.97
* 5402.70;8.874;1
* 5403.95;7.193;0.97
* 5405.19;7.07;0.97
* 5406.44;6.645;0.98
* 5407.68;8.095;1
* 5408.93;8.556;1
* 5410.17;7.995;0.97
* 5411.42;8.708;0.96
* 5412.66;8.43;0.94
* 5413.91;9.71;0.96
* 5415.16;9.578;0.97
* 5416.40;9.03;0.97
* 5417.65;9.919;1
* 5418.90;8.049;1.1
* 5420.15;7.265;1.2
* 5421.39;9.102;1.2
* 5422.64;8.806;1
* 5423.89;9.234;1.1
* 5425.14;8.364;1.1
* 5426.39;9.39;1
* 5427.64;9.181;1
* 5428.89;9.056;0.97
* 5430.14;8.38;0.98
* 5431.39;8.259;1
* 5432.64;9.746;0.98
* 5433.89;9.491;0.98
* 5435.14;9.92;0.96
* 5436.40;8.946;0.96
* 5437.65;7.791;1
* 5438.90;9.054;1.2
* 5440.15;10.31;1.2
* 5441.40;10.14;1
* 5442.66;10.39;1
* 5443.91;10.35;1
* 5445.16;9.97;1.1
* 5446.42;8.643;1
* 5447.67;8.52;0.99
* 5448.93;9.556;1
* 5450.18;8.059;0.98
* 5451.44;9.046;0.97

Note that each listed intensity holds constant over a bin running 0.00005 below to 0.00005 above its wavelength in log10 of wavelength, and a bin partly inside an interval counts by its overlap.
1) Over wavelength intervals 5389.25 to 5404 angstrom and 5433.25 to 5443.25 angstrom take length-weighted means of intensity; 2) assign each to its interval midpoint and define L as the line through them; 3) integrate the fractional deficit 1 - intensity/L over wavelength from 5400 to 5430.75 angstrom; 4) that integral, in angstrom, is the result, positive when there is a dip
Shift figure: 2.18 angstrom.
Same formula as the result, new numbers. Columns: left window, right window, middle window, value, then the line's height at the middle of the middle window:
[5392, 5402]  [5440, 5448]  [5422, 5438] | 1.0 angstrom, 9.56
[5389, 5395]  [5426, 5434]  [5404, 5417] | 1.2 angstrom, 9.17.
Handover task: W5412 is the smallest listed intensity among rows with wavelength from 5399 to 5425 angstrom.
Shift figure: 6.645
